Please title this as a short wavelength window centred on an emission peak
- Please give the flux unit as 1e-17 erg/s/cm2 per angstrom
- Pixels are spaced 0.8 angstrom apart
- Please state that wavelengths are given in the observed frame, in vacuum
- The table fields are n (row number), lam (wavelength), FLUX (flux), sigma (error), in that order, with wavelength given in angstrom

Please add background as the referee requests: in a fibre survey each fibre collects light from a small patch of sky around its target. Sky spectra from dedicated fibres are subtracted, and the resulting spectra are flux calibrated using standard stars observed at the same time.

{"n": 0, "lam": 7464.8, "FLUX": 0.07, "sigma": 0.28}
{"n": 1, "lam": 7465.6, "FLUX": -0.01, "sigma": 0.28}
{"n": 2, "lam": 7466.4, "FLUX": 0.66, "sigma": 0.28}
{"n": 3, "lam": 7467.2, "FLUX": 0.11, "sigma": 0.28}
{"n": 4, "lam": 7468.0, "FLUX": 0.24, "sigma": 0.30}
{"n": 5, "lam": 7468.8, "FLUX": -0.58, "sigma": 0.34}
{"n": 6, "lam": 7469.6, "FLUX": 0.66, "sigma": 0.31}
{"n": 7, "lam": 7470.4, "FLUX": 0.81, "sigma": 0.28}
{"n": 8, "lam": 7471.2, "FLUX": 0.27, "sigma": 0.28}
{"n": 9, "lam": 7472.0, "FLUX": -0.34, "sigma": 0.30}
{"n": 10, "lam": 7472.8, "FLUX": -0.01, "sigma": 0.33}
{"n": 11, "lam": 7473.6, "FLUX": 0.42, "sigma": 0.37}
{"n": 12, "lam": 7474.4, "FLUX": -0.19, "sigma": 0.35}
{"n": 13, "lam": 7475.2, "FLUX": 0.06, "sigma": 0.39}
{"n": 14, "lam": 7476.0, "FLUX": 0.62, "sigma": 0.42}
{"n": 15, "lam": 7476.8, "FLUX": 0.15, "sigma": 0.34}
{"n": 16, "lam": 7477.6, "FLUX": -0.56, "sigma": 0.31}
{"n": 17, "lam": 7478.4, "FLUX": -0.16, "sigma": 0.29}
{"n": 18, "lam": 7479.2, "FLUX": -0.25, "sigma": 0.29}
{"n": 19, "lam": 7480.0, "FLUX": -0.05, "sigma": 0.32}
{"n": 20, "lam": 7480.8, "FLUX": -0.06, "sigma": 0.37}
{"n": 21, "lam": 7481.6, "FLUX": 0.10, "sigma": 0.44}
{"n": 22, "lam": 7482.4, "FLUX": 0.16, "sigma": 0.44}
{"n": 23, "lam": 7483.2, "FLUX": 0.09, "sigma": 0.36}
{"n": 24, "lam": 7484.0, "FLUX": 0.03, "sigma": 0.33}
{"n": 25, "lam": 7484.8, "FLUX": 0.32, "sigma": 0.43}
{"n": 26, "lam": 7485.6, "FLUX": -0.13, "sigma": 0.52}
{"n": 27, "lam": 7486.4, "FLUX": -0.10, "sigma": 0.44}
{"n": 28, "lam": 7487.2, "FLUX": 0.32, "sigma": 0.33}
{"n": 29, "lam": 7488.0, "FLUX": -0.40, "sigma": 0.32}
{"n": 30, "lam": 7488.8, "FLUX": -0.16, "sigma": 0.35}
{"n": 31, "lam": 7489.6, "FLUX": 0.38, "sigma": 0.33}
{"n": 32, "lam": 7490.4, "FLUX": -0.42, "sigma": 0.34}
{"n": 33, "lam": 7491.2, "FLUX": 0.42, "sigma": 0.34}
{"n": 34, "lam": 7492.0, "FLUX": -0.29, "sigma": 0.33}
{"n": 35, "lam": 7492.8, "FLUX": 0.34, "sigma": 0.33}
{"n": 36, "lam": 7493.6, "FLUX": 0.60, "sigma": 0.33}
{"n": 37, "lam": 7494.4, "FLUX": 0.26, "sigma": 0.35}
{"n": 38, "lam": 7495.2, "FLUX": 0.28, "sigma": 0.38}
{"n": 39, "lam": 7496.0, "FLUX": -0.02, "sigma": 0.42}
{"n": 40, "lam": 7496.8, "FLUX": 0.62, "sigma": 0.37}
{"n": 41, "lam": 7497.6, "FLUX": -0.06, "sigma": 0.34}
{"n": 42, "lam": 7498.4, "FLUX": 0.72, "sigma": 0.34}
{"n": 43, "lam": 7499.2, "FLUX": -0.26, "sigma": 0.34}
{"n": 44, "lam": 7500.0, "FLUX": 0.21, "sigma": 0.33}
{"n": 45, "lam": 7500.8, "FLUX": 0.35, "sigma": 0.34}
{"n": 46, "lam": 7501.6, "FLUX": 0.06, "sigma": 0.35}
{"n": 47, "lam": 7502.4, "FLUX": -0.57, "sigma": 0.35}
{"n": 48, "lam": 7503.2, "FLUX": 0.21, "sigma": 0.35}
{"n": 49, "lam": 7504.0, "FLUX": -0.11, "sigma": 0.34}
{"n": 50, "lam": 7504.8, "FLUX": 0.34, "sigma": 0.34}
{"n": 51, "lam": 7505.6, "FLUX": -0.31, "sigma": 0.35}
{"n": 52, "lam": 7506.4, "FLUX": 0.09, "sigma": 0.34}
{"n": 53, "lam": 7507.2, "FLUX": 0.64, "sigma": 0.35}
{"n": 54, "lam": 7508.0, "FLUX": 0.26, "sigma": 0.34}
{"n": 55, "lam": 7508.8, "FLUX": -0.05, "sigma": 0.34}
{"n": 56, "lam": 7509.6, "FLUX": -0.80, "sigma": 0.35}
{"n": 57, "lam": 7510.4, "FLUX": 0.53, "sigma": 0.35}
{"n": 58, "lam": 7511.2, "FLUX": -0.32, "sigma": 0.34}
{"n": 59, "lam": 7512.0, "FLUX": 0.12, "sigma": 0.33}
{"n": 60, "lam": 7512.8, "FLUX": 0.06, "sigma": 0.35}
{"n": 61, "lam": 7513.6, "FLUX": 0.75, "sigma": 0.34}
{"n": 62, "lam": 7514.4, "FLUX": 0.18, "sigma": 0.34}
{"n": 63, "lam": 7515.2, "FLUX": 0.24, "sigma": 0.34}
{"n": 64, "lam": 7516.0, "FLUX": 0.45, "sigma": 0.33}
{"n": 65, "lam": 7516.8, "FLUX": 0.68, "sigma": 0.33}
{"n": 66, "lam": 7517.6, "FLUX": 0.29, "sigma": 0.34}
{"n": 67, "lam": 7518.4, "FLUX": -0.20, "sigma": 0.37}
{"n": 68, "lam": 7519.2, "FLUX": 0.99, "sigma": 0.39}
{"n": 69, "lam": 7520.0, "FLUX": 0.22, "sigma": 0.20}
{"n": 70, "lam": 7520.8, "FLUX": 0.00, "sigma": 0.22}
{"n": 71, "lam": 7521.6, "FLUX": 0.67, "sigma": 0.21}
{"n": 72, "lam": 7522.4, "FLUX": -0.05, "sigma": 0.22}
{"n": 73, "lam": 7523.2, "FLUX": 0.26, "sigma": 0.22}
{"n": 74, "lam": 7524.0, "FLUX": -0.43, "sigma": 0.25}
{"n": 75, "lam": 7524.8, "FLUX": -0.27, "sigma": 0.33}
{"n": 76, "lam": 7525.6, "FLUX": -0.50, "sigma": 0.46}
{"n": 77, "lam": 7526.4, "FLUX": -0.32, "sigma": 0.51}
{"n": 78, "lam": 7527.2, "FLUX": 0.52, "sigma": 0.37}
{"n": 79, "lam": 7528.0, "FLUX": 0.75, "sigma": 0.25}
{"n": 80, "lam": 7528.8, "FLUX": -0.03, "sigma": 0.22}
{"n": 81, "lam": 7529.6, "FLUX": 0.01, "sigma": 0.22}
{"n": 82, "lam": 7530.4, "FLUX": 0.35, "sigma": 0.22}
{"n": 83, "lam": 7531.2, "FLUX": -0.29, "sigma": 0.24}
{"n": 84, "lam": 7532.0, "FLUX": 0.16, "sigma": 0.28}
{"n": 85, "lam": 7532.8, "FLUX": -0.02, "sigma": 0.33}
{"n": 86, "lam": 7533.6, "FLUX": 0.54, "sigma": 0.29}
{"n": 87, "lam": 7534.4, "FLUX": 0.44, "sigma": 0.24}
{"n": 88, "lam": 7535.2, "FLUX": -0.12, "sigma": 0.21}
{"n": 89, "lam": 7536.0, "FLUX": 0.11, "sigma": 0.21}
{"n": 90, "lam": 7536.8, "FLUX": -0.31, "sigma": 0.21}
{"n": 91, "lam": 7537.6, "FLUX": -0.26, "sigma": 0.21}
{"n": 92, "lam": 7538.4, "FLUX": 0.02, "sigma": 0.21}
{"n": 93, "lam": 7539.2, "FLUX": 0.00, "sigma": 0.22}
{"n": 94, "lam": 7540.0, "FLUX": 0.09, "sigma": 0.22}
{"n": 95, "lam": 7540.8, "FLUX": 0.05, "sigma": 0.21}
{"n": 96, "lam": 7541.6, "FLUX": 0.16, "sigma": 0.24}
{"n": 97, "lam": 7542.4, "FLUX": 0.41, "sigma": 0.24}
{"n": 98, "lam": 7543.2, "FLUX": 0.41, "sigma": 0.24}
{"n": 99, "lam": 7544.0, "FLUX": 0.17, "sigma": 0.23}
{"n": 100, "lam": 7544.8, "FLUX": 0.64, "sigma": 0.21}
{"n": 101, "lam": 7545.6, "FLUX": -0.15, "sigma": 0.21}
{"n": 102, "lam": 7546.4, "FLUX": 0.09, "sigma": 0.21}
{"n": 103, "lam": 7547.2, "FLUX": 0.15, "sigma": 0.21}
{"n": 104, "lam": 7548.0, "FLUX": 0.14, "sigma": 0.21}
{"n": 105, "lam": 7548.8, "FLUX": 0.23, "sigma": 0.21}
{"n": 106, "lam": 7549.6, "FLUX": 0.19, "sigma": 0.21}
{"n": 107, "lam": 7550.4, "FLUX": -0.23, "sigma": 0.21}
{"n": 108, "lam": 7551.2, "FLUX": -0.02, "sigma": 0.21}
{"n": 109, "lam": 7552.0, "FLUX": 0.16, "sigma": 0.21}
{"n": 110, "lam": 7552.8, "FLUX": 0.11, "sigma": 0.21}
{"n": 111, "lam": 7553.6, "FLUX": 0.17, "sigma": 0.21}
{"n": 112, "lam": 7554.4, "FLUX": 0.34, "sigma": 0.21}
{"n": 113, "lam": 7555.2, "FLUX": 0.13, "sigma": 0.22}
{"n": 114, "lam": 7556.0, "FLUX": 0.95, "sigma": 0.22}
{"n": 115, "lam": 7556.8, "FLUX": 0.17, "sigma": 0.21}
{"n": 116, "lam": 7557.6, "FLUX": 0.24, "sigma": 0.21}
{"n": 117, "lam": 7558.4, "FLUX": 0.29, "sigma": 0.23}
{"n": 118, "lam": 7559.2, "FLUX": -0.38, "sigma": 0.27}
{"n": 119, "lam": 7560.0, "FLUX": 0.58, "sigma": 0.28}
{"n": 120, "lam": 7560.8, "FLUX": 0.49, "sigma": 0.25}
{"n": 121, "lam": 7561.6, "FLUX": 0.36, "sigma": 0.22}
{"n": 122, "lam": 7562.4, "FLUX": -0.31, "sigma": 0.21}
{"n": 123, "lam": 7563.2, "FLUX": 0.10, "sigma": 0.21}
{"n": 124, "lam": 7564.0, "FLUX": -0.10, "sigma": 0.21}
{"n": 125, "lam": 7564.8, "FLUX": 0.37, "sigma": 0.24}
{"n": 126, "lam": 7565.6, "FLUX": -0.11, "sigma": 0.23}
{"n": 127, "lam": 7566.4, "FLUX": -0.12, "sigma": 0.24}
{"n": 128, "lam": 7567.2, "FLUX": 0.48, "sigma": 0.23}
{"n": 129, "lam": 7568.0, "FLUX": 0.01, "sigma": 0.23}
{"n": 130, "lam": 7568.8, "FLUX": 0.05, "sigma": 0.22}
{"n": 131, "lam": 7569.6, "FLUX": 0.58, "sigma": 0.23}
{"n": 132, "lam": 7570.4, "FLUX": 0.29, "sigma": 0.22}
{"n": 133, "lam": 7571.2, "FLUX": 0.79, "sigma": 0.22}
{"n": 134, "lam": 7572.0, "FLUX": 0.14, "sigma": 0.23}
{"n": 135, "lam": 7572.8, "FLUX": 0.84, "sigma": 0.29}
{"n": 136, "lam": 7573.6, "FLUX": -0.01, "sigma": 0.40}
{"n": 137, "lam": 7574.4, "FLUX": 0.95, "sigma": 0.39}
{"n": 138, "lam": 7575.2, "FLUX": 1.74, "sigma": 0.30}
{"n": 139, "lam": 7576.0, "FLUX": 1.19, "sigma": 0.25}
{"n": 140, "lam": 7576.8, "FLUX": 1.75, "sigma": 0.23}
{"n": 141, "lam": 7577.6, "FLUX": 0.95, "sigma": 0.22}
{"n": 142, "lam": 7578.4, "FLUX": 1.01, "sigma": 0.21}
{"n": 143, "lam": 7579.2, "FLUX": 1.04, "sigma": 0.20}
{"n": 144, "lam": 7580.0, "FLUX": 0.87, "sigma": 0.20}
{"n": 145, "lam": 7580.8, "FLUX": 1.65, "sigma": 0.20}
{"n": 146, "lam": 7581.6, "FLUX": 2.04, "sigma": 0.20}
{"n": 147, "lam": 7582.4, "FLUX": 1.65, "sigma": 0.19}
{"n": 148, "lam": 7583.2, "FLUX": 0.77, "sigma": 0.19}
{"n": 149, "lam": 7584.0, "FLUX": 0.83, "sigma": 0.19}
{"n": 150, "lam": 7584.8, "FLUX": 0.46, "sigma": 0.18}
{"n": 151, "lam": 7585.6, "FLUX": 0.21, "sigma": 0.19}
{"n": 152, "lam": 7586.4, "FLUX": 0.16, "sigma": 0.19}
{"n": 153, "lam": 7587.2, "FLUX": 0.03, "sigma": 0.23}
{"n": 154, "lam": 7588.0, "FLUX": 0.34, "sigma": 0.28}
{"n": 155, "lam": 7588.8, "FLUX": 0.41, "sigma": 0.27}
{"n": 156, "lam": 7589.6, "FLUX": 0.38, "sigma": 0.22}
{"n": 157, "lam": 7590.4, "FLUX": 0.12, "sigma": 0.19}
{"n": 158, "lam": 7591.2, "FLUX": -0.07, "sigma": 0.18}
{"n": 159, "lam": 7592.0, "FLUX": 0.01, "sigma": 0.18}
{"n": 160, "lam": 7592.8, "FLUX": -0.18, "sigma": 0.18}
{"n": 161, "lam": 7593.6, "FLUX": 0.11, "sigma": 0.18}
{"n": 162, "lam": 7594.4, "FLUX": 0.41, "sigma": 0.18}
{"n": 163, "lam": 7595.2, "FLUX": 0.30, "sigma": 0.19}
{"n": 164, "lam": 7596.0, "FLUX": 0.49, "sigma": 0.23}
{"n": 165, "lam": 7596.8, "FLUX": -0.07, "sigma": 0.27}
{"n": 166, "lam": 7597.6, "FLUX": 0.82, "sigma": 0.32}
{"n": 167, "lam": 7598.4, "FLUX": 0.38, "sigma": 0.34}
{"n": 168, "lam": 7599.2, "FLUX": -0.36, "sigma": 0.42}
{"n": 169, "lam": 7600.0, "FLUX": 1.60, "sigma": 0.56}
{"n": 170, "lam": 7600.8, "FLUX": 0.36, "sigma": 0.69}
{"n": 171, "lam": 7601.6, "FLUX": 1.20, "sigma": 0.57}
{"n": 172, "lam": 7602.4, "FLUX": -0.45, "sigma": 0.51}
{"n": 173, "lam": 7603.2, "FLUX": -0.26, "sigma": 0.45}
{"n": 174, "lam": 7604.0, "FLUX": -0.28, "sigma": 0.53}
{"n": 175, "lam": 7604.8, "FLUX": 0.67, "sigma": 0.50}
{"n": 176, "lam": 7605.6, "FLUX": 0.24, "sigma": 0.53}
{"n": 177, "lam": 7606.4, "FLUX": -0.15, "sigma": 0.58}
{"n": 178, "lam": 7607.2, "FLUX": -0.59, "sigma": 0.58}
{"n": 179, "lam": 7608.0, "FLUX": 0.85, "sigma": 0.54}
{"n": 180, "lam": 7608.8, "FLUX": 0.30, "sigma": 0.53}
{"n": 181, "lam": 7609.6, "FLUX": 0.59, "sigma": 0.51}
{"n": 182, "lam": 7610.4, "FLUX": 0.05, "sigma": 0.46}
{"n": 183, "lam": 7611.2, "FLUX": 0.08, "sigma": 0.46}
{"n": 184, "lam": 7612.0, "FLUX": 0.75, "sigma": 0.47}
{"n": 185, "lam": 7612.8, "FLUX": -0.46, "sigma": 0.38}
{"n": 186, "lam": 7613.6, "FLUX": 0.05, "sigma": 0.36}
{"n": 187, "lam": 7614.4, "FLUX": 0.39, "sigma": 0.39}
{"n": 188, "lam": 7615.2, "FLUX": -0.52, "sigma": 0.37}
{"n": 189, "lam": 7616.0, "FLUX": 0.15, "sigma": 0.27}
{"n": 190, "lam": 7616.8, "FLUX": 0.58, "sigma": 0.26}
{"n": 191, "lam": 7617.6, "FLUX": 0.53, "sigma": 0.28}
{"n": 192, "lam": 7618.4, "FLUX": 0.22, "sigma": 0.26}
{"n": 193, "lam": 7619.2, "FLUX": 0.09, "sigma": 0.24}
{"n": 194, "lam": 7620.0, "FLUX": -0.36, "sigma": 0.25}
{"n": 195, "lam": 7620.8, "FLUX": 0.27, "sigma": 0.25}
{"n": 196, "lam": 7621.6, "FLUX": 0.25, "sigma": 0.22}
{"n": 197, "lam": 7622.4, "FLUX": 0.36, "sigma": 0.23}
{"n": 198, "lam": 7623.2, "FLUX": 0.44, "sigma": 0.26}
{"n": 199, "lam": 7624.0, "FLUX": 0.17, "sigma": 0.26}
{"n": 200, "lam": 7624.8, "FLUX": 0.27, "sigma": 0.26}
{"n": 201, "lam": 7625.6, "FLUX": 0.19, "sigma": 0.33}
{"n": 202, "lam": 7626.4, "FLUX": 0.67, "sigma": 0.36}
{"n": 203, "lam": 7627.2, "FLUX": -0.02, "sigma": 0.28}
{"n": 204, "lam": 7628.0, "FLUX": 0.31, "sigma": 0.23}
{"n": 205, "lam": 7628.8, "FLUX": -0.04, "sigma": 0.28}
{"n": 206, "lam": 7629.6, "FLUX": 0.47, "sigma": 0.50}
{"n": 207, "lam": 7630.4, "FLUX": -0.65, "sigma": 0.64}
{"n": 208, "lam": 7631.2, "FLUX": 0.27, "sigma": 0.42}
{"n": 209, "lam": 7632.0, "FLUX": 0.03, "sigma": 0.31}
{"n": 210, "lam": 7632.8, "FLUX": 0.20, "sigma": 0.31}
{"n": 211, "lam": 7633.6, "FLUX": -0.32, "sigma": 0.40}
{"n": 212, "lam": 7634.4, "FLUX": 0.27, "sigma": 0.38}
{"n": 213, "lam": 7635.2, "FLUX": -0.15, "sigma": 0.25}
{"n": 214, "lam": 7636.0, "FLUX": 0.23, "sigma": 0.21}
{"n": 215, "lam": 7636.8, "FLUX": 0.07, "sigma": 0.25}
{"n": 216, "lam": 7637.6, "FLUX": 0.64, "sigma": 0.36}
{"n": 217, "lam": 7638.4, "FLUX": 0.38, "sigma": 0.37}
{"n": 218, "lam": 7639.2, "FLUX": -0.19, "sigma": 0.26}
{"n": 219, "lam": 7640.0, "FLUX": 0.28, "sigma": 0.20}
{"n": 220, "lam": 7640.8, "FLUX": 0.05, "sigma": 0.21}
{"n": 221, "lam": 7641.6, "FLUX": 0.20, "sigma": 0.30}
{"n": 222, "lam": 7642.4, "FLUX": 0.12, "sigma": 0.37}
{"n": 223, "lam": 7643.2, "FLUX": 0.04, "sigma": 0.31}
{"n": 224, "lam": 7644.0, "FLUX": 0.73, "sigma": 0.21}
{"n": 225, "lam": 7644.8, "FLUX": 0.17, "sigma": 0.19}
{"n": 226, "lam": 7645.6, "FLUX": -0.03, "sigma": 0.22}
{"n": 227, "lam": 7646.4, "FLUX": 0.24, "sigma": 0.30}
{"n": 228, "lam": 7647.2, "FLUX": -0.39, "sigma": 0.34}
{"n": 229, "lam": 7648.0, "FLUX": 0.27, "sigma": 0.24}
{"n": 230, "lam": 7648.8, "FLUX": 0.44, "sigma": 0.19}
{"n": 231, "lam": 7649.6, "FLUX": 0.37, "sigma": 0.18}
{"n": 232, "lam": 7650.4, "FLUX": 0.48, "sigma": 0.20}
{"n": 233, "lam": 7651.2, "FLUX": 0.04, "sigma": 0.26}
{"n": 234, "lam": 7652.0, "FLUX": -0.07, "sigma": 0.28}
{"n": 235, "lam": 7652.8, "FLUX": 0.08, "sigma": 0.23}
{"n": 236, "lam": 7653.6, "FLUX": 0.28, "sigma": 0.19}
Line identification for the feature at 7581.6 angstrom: [O II]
